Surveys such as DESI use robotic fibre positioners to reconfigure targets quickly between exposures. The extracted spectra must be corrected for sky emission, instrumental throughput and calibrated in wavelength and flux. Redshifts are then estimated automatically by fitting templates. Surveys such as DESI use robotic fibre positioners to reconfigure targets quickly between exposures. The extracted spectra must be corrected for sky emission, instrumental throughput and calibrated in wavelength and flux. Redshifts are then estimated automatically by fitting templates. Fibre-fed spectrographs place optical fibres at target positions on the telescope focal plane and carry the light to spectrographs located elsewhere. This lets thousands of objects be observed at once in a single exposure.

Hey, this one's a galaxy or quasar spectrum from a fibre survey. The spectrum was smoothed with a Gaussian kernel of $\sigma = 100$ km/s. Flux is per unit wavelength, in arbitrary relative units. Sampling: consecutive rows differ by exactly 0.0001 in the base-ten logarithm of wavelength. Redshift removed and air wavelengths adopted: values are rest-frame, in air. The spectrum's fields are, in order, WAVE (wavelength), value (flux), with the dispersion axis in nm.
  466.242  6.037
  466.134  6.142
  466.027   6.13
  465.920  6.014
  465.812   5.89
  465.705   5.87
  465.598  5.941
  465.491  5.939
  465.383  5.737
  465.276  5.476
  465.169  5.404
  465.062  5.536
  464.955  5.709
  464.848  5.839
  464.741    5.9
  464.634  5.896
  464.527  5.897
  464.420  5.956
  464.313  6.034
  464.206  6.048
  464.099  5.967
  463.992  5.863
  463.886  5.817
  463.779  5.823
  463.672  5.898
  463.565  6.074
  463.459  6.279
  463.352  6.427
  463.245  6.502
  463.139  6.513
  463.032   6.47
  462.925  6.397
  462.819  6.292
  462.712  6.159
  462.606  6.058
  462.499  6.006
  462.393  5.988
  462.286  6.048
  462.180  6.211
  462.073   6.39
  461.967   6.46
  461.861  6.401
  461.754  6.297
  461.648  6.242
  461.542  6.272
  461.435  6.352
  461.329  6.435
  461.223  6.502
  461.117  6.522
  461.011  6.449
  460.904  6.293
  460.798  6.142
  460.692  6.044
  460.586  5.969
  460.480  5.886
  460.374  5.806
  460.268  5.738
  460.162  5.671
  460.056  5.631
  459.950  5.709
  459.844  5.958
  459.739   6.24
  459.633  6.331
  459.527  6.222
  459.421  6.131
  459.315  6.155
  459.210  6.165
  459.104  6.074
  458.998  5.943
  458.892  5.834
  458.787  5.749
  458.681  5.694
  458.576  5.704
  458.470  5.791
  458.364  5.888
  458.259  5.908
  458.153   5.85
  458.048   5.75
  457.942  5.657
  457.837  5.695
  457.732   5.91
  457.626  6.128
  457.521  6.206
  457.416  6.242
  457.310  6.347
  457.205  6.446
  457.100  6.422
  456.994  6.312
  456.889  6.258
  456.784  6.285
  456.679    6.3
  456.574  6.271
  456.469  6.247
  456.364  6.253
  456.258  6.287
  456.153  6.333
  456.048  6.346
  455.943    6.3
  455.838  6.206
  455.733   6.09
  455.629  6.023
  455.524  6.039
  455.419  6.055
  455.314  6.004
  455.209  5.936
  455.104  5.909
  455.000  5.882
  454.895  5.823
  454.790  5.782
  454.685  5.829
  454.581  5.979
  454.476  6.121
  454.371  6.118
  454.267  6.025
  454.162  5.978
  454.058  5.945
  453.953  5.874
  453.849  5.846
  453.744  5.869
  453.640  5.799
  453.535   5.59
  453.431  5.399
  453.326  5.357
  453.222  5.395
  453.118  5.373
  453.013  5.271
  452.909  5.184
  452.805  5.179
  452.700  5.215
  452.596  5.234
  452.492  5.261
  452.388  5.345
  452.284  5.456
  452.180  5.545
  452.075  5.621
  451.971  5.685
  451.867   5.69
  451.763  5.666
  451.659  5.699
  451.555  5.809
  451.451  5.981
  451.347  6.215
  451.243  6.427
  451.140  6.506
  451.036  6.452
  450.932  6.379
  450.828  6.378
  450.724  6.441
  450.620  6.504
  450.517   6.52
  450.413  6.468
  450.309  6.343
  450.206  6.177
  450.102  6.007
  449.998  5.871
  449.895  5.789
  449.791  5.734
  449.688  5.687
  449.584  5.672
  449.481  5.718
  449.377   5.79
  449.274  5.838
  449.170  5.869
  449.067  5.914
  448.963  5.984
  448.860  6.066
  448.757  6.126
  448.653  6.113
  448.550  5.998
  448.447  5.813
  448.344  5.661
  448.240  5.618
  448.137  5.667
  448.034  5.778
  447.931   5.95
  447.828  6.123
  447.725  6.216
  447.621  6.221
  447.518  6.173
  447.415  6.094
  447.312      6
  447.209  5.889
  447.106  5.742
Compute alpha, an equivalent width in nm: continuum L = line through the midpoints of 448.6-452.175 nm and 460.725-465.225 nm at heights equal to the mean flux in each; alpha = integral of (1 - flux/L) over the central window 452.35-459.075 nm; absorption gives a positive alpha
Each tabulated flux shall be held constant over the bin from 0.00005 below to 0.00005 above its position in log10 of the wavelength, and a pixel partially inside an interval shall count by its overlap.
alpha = 0.19 nm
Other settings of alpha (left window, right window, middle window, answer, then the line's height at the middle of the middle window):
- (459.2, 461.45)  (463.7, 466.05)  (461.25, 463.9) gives -0.12 nm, 5.98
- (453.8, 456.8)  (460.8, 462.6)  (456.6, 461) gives 0.12 nm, 6.19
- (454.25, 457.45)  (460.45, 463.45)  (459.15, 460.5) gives 0.06 nm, 6.23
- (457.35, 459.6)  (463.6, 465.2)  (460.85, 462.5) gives -0.12 nm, 5.89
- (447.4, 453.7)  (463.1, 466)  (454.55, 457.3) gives -0.12 nm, 5.88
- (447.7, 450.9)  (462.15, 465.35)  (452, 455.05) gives 0.19 nm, 6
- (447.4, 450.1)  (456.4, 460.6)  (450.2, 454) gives 0.08 nm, 5.94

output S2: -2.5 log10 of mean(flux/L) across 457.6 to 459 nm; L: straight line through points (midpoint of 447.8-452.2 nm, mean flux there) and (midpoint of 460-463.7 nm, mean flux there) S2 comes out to 0.06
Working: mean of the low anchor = 5.99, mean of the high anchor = 6.2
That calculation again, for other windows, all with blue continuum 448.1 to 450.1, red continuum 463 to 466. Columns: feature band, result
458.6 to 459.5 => -0.01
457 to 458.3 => -0.03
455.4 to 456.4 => -0.05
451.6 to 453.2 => 0.08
